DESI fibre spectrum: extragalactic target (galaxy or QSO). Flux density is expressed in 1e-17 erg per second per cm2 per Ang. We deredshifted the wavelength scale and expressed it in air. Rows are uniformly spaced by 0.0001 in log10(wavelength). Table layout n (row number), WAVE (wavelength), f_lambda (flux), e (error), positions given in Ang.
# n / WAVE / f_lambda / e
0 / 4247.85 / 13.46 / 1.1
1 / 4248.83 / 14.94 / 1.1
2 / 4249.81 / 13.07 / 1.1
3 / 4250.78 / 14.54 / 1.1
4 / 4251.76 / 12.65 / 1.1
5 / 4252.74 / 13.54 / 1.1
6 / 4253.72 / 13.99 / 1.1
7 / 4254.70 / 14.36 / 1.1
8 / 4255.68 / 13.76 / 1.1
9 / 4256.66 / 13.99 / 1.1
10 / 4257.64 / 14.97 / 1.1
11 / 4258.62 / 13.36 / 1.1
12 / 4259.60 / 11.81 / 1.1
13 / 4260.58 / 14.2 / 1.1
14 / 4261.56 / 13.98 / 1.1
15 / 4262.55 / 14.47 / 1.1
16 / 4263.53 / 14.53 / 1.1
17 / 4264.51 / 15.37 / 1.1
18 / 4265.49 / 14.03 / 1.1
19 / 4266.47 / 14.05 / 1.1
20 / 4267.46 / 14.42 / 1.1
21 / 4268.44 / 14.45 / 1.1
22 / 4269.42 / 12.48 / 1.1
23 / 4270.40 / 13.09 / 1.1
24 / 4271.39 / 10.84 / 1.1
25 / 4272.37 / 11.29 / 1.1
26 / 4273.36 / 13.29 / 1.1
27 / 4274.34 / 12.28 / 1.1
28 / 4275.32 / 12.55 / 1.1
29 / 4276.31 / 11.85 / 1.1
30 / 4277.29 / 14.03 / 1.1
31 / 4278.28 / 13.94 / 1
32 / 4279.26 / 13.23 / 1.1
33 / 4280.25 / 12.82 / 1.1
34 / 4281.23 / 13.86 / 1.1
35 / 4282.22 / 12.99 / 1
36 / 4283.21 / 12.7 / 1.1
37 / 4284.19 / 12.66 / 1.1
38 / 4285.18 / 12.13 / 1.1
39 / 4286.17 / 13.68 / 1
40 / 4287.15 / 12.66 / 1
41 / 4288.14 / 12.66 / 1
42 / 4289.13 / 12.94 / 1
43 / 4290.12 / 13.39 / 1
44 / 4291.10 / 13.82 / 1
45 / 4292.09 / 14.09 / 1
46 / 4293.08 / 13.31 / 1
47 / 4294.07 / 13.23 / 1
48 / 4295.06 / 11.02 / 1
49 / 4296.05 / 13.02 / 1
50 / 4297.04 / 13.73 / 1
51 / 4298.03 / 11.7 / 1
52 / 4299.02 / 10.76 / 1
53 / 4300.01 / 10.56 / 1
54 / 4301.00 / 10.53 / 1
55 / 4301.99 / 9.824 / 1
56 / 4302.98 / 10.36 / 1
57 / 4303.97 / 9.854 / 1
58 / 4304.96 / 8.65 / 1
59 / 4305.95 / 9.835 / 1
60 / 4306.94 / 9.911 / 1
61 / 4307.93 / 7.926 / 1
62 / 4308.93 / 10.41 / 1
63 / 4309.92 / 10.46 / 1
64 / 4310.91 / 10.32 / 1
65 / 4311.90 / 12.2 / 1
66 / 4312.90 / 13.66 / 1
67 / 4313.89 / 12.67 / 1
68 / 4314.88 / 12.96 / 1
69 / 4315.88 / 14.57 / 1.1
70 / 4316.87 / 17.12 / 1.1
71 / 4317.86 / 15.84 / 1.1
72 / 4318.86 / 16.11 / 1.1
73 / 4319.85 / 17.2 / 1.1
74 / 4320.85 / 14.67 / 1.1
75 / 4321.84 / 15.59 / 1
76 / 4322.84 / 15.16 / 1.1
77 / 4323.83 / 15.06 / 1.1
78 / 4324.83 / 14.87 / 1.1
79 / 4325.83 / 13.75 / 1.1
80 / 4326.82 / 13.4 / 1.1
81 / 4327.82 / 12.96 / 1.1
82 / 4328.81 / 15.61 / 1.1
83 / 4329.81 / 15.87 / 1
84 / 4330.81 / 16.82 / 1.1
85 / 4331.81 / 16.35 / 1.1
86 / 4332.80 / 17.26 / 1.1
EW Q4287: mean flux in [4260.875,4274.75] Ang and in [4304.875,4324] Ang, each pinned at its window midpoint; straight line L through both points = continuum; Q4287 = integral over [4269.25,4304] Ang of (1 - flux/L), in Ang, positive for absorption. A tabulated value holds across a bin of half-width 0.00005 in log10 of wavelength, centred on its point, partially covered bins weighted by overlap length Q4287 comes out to 2.3 Ang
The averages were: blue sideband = 13.5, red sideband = 13.1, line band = 12.5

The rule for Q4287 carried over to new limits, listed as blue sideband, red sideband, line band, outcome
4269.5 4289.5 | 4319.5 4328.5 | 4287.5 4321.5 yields 3.73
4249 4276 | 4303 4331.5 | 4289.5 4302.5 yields 1.13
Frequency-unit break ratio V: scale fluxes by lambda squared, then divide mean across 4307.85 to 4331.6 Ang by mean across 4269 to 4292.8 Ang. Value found 1.1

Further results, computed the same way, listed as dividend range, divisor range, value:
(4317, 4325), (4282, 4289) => 1.25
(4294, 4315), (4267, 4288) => 0.86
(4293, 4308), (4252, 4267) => 0.79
